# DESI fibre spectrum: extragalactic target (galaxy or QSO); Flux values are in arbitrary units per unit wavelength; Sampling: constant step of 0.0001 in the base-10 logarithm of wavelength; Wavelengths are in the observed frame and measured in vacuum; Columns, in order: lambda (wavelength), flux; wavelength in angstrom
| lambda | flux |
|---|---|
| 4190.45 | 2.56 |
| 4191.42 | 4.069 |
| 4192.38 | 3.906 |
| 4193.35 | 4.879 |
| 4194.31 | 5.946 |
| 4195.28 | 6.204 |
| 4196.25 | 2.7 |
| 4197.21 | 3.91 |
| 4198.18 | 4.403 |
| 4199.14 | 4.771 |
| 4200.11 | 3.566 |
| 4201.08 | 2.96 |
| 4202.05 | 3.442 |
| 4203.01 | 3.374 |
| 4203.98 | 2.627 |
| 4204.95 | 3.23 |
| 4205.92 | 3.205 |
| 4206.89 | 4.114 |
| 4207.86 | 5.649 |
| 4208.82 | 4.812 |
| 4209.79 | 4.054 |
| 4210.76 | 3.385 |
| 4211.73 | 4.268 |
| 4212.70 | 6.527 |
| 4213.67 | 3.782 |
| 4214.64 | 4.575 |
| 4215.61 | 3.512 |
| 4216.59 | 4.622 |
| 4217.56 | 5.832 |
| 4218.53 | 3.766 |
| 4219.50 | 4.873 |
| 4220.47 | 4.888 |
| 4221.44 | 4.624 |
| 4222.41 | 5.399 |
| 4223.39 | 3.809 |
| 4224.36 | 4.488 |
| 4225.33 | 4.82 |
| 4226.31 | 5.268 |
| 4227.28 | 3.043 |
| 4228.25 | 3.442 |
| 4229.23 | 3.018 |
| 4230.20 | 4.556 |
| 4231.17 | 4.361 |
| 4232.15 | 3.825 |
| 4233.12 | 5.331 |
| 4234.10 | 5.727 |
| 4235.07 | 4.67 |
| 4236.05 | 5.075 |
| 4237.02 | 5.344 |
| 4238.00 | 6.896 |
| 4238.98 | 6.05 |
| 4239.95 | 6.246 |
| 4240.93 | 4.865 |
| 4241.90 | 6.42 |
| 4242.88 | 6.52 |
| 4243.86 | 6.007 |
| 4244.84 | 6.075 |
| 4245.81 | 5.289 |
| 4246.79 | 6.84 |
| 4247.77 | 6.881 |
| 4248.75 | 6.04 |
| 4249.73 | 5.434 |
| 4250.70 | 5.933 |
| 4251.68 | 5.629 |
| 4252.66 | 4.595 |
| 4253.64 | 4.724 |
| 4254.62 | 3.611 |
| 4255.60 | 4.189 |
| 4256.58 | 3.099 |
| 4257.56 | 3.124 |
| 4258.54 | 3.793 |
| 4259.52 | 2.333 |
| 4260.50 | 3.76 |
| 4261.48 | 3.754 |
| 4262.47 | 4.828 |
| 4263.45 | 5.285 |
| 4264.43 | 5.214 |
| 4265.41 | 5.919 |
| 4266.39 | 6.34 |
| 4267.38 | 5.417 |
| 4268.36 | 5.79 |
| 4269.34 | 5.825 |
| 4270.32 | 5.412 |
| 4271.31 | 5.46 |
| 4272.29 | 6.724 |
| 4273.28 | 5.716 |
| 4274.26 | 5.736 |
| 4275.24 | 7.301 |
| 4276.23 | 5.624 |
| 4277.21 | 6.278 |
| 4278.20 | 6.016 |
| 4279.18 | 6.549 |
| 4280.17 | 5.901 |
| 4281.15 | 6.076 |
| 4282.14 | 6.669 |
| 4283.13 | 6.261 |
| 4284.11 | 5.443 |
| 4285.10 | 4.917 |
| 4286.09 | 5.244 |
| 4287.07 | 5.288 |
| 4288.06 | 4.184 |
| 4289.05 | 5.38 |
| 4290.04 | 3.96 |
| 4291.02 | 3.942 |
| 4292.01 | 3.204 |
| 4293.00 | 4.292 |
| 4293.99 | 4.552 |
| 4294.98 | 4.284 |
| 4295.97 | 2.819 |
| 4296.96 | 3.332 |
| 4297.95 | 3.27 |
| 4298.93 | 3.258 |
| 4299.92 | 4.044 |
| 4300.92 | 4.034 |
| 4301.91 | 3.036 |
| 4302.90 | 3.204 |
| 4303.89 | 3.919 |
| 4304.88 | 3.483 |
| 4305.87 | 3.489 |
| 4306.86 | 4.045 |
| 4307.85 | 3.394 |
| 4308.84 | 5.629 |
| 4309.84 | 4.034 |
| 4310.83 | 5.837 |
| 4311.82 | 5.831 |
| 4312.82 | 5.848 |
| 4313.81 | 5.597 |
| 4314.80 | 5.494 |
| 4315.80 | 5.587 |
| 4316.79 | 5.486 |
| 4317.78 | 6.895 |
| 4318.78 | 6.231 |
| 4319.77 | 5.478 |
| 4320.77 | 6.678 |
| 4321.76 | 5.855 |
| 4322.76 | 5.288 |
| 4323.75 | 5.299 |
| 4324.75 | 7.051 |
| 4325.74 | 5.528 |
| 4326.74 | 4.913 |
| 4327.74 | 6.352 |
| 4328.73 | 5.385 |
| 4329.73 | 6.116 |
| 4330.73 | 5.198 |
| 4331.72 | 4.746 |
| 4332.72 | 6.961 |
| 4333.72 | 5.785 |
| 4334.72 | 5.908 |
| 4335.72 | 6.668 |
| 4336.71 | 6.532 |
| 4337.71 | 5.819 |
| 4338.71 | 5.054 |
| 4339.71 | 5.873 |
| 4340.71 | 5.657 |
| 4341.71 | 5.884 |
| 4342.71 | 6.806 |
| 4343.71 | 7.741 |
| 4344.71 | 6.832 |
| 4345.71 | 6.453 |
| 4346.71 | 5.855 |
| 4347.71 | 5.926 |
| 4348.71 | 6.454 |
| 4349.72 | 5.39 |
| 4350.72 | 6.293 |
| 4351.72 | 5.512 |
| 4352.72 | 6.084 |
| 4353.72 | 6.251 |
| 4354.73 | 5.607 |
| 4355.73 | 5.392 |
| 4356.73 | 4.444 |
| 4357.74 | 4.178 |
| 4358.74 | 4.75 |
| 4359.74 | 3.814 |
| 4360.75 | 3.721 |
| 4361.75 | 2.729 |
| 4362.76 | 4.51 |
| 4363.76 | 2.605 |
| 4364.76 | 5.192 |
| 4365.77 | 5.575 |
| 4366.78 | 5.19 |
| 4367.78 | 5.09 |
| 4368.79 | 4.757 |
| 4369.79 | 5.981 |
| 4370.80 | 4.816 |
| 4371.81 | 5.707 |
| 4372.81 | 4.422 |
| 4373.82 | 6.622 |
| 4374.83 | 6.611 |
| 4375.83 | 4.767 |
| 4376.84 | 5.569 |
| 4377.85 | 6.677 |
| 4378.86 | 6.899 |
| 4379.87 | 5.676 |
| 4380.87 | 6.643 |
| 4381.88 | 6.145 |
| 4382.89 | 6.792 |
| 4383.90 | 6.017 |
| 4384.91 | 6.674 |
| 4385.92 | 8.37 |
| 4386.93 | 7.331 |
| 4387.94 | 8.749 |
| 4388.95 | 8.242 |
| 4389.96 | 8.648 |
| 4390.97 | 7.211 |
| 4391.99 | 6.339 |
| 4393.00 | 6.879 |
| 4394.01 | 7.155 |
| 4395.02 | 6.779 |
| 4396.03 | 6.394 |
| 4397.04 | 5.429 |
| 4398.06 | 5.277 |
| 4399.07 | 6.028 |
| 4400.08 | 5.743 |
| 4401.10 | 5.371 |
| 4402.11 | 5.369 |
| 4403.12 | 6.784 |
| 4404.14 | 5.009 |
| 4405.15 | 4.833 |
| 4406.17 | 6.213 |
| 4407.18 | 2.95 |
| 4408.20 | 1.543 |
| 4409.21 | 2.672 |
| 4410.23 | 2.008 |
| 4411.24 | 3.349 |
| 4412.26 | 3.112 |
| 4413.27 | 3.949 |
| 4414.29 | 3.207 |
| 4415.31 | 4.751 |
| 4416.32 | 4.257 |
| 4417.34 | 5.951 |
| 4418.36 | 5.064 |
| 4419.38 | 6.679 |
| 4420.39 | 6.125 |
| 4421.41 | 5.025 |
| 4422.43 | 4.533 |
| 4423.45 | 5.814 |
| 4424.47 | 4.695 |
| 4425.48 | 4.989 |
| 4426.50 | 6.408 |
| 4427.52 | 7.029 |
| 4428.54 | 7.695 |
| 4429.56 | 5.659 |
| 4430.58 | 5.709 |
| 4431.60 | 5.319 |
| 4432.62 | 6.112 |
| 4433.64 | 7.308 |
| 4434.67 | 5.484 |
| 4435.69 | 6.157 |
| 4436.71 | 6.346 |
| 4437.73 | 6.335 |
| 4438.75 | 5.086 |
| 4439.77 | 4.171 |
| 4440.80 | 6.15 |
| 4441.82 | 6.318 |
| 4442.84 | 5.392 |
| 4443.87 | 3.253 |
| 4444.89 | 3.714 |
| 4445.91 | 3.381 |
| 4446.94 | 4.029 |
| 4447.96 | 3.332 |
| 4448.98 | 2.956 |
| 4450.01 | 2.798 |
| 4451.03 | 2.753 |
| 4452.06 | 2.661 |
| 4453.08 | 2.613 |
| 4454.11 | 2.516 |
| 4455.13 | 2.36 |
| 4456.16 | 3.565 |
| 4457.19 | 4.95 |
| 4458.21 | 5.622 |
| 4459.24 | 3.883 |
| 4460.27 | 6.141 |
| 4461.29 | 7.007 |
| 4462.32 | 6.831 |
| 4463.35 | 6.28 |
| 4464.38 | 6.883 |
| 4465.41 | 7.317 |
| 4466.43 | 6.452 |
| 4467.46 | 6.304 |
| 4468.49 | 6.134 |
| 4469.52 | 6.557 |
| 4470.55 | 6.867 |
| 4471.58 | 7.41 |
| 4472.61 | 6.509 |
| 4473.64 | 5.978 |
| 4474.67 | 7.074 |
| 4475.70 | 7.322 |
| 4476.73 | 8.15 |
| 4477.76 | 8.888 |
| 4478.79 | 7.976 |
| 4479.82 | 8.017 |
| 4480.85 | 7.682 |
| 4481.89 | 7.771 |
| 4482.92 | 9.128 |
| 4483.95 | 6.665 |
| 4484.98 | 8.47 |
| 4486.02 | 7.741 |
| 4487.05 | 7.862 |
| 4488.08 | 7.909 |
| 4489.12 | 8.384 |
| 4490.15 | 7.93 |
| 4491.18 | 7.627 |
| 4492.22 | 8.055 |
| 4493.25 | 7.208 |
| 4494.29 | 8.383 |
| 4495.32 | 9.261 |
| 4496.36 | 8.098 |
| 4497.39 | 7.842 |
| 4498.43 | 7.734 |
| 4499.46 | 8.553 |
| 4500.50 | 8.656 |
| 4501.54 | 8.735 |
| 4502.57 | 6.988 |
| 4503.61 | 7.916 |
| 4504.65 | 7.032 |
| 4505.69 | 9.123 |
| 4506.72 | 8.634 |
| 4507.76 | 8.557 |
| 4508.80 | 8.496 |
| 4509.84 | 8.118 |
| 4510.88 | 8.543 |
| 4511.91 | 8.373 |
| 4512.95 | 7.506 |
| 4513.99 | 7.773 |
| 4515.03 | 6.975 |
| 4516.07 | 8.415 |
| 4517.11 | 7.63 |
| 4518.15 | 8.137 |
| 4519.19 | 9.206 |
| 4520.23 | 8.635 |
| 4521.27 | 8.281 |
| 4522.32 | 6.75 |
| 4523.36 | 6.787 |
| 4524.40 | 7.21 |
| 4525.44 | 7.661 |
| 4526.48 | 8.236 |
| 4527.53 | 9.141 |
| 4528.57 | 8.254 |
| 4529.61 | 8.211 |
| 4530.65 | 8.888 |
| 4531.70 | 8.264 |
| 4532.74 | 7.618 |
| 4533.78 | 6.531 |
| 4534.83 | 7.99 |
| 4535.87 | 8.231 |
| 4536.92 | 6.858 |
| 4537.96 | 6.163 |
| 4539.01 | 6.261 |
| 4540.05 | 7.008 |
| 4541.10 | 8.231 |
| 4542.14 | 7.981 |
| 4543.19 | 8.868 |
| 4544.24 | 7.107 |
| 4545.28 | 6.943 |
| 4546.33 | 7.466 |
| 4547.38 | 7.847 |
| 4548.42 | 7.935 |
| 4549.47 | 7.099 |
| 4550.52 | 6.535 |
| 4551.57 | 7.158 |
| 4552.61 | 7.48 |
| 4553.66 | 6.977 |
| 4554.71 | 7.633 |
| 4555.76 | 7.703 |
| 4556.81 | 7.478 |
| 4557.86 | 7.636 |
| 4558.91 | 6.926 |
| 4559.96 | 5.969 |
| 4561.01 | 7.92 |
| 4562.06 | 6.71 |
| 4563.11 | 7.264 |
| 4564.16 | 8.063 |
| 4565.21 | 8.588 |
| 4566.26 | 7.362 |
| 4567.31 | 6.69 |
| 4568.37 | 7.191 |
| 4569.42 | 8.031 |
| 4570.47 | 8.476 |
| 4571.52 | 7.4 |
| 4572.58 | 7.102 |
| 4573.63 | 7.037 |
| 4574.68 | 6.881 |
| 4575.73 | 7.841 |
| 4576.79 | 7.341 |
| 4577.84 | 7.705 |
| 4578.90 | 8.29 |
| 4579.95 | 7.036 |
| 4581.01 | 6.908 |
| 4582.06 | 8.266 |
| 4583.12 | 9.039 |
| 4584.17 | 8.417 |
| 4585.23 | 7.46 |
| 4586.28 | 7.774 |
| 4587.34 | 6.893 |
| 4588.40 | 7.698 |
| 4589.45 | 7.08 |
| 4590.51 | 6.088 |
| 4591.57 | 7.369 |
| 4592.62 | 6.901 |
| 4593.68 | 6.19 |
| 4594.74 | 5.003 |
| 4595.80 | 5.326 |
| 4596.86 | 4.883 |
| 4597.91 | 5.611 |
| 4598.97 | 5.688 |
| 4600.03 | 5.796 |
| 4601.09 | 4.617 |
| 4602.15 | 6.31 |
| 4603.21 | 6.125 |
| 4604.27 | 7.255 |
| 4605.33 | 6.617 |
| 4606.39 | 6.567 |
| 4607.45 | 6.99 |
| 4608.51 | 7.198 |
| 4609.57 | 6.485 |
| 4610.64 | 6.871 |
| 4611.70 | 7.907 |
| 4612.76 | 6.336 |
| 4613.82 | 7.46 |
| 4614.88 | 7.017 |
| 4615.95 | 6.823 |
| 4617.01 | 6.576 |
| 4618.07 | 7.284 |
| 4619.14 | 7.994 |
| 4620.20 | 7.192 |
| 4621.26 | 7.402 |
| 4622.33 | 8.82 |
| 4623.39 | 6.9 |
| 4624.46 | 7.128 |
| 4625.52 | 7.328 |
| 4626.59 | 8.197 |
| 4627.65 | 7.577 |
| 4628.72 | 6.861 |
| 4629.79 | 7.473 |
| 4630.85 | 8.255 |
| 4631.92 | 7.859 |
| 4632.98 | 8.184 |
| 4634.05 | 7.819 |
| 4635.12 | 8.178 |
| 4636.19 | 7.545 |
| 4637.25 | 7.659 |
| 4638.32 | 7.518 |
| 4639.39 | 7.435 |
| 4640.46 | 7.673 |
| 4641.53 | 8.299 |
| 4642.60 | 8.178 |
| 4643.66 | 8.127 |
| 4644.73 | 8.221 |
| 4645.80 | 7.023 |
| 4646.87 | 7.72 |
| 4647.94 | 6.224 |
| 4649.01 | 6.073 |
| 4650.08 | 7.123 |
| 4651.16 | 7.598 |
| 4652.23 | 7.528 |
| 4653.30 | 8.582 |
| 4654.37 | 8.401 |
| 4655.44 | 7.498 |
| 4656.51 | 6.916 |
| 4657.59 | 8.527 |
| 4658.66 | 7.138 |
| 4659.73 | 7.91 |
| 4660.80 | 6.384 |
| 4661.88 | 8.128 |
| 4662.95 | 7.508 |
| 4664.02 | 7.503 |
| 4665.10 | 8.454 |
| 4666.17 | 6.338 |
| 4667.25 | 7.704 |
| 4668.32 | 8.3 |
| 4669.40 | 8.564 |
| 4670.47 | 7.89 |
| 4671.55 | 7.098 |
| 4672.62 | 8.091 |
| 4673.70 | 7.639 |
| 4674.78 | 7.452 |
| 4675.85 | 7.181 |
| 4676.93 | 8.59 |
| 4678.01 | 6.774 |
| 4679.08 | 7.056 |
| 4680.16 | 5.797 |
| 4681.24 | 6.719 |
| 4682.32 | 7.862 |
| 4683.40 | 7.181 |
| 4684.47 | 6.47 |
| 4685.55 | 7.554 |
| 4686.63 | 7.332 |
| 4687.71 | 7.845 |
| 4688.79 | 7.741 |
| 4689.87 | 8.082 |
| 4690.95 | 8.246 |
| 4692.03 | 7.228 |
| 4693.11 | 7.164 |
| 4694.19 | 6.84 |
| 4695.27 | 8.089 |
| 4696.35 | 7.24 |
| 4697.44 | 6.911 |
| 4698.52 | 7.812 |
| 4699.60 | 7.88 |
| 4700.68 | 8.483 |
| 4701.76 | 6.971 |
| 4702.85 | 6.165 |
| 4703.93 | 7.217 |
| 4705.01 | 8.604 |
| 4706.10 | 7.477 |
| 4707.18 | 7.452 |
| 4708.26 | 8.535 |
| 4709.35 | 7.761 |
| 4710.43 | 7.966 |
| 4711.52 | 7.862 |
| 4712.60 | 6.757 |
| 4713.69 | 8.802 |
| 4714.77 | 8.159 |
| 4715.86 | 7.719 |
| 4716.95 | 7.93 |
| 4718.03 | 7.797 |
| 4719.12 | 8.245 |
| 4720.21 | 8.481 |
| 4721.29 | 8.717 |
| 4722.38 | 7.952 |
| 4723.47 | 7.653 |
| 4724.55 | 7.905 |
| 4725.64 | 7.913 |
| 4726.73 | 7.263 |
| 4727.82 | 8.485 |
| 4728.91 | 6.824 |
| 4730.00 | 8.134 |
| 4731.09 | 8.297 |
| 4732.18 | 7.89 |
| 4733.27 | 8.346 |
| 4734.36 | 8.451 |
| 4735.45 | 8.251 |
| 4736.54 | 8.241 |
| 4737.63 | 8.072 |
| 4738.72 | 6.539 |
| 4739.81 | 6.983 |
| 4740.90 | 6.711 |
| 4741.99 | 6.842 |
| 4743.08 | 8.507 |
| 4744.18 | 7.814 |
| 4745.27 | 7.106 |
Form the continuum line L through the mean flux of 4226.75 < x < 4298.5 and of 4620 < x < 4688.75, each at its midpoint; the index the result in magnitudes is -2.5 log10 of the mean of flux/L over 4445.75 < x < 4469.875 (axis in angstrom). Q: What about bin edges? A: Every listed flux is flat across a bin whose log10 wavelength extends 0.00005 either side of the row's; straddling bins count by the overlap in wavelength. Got 0.32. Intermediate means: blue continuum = 5.08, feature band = 4.73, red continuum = 7.56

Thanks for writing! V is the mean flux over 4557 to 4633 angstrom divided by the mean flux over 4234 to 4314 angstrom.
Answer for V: 1.4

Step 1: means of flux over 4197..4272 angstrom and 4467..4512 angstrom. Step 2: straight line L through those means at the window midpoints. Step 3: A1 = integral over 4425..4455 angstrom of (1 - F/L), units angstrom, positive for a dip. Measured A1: 9.80 angstrom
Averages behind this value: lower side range 4.74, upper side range 7.83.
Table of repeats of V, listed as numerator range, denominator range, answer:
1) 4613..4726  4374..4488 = 1.32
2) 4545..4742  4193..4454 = 1.44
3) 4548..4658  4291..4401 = 1.32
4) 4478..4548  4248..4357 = 1.51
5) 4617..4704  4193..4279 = 1.55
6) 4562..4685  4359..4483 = 1.31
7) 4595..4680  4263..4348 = 1.36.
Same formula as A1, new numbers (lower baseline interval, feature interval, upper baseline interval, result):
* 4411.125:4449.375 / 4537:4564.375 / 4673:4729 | -4.63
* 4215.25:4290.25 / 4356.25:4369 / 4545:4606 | 3.24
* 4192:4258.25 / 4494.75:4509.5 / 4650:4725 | -4.11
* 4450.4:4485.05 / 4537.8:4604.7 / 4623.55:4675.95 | -1.37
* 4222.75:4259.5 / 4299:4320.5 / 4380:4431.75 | 1.97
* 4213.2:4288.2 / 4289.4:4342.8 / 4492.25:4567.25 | 6.85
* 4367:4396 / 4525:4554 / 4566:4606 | -3.31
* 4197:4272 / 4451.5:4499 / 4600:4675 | -3.22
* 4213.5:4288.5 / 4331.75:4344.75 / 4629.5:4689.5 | -1.20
